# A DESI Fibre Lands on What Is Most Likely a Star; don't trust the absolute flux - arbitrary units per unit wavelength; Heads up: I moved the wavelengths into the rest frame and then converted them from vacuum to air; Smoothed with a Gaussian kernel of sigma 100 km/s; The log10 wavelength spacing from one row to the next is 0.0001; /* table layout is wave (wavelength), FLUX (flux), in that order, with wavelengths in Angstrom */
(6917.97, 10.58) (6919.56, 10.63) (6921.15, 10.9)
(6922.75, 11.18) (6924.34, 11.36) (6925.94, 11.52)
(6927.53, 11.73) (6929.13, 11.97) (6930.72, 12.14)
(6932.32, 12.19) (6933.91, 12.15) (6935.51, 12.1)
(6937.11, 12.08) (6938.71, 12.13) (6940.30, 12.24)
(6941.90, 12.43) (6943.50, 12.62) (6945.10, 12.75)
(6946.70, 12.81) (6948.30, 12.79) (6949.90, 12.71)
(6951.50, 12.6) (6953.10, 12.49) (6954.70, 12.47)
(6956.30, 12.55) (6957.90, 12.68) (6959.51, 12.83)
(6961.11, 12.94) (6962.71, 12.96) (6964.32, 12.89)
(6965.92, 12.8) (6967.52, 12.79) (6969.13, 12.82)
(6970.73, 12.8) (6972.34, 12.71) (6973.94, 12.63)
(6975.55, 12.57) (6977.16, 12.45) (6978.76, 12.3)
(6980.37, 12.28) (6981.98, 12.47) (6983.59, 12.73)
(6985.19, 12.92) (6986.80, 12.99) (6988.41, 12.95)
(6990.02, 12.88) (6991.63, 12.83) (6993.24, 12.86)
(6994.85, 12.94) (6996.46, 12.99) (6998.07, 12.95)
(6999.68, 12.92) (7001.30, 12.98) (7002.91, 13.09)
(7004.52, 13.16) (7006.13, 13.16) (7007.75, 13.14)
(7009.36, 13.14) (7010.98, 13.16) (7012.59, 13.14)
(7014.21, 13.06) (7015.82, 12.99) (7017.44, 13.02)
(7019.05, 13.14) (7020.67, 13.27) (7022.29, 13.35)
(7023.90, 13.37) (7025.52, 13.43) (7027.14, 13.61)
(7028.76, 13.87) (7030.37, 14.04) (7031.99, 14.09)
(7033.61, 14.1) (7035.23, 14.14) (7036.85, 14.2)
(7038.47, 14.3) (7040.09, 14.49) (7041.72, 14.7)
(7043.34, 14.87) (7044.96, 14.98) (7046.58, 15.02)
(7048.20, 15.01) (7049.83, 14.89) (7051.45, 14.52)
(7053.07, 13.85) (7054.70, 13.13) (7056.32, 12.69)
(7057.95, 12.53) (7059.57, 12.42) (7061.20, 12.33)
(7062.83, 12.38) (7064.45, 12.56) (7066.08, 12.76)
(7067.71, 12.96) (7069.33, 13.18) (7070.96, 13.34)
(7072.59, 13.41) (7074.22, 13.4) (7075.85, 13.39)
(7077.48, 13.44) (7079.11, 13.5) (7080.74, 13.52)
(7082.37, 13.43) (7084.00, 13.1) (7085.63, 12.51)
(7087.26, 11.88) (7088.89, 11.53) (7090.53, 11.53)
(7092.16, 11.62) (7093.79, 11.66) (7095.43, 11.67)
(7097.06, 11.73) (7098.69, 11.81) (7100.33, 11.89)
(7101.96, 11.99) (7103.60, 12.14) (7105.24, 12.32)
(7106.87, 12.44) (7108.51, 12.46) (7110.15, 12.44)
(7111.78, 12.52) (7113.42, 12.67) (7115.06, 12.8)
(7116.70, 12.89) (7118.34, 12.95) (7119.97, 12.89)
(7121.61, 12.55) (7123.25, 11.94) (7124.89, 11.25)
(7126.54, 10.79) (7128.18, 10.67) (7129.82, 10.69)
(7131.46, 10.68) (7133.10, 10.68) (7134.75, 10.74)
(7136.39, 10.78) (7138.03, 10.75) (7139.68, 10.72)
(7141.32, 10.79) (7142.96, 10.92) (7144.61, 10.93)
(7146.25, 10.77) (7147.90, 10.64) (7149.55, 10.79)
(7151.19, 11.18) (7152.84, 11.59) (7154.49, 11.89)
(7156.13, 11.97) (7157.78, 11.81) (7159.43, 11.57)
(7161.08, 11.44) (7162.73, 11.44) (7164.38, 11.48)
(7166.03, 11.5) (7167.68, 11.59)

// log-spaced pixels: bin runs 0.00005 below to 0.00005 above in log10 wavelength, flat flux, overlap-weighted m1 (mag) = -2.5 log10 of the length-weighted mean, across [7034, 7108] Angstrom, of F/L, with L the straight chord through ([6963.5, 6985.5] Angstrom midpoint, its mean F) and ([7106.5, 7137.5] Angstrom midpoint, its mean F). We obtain -0.08 mag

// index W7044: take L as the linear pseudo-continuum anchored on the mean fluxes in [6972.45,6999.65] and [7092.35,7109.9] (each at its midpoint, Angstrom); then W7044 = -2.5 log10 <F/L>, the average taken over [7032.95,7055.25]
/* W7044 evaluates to -0.17 mag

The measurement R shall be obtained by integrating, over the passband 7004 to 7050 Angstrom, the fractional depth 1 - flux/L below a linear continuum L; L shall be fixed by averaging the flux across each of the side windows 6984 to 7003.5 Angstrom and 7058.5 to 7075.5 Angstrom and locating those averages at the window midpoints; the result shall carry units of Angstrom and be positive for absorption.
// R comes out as -3.2 Angstrom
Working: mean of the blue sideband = 12.9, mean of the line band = 13.8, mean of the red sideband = 12.9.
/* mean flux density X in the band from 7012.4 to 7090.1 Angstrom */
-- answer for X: 13.5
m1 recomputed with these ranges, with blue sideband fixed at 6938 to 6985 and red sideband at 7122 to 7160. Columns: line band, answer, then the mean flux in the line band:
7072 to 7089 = -0.13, 13.1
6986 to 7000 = -0.05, 12.9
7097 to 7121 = -0.10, 12.4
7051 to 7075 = -0.11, 13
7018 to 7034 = -0.13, 13.6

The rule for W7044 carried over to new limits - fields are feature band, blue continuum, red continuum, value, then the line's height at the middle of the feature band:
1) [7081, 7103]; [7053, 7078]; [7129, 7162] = 0.02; 12.3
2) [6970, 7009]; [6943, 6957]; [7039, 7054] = 0.05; 13.5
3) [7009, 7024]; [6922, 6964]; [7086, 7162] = -0.10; 12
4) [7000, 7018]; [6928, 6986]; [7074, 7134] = -0.06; 12.4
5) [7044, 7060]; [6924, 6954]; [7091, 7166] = -0.18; 11.9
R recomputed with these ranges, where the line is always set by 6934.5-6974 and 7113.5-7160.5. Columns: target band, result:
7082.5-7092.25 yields -0.35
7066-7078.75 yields -1.55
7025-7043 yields -3.03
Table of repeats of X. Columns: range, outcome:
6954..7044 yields 13.2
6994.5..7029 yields 13.2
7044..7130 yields 12.7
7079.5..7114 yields 12.2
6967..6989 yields 12.7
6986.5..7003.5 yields 12.9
